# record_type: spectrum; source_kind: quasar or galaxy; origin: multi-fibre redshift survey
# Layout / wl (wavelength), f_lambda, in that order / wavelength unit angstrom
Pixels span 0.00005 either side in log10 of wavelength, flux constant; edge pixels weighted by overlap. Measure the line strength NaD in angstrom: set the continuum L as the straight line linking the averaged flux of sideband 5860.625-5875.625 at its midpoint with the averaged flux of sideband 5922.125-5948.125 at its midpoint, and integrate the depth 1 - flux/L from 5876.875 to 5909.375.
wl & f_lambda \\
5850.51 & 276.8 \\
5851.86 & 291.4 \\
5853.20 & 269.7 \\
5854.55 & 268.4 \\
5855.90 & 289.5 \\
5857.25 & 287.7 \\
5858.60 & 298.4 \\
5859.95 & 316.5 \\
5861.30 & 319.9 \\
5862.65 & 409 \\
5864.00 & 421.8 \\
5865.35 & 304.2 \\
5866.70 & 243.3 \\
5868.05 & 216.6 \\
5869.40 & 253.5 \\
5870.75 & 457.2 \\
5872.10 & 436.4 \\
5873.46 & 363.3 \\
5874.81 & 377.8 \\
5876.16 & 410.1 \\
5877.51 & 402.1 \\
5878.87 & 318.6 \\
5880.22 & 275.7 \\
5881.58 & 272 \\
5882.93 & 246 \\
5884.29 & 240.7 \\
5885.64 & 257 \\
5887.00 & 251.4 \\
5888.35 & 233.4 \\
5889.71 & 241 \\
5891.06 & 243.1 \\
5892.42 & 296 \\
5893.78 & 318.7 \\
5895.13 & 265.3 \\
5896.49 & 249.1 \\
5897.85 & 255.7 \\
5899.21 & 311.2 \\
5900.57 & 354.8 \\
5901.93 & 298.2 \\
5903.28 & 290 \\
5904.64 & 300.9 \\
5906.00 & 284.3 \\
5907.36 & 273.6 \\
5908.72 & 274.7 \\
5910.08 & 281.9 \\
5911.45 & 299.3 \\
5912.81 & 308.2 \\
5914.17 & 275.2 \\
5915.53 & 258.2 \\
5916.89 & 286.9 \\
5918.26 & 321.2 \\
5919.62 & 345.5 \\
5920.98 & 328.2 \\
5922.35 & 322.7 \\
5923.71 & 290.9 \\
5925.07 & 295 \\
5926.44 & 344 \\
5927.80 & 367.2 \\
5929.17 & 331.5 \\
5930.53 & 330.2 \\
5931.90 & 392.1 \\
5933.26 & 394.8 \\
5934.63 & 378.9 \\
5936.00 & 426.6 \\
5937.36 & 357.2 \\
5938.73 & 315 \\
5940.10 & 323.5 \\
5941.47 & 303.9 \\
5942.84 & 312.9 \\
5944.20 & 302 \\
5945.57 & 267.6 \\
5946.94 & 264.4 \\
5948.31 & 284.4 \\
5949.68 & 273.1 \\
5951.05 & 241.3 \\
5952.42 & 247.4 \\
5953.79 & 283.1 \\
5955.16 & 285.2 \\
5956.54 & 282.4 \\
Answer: 5.7 angstrom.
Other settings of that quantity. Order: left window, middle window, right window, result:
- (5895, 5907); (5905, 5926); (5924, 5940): 1.54 angstrom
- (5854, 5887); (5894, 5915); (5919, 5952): 2.16 angstrom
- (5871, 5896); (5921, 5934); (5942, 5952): -2.48 angstrom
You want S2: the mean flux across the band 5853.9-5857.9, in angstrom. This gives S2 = 282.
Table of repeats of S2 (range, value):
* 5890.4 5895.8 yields 281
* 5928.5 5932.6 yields 352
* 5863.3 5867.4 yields 323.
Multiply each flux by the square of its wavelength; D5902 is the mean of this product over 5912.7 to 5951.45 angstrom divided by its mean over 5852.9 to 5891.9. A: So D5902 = 1.06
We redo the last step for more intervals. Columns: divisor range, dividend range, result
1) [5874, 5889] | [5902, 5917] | 0.96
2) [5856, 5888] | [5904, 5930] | 0.97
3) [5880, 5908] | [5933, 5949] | 1.21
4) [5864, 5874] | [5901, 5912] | 0.89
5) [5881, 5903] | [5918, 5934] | 1.27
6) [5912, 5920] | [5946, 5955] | 0.91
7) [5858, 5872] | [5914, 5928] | 0.97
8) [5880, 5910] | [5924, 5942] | 1.29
